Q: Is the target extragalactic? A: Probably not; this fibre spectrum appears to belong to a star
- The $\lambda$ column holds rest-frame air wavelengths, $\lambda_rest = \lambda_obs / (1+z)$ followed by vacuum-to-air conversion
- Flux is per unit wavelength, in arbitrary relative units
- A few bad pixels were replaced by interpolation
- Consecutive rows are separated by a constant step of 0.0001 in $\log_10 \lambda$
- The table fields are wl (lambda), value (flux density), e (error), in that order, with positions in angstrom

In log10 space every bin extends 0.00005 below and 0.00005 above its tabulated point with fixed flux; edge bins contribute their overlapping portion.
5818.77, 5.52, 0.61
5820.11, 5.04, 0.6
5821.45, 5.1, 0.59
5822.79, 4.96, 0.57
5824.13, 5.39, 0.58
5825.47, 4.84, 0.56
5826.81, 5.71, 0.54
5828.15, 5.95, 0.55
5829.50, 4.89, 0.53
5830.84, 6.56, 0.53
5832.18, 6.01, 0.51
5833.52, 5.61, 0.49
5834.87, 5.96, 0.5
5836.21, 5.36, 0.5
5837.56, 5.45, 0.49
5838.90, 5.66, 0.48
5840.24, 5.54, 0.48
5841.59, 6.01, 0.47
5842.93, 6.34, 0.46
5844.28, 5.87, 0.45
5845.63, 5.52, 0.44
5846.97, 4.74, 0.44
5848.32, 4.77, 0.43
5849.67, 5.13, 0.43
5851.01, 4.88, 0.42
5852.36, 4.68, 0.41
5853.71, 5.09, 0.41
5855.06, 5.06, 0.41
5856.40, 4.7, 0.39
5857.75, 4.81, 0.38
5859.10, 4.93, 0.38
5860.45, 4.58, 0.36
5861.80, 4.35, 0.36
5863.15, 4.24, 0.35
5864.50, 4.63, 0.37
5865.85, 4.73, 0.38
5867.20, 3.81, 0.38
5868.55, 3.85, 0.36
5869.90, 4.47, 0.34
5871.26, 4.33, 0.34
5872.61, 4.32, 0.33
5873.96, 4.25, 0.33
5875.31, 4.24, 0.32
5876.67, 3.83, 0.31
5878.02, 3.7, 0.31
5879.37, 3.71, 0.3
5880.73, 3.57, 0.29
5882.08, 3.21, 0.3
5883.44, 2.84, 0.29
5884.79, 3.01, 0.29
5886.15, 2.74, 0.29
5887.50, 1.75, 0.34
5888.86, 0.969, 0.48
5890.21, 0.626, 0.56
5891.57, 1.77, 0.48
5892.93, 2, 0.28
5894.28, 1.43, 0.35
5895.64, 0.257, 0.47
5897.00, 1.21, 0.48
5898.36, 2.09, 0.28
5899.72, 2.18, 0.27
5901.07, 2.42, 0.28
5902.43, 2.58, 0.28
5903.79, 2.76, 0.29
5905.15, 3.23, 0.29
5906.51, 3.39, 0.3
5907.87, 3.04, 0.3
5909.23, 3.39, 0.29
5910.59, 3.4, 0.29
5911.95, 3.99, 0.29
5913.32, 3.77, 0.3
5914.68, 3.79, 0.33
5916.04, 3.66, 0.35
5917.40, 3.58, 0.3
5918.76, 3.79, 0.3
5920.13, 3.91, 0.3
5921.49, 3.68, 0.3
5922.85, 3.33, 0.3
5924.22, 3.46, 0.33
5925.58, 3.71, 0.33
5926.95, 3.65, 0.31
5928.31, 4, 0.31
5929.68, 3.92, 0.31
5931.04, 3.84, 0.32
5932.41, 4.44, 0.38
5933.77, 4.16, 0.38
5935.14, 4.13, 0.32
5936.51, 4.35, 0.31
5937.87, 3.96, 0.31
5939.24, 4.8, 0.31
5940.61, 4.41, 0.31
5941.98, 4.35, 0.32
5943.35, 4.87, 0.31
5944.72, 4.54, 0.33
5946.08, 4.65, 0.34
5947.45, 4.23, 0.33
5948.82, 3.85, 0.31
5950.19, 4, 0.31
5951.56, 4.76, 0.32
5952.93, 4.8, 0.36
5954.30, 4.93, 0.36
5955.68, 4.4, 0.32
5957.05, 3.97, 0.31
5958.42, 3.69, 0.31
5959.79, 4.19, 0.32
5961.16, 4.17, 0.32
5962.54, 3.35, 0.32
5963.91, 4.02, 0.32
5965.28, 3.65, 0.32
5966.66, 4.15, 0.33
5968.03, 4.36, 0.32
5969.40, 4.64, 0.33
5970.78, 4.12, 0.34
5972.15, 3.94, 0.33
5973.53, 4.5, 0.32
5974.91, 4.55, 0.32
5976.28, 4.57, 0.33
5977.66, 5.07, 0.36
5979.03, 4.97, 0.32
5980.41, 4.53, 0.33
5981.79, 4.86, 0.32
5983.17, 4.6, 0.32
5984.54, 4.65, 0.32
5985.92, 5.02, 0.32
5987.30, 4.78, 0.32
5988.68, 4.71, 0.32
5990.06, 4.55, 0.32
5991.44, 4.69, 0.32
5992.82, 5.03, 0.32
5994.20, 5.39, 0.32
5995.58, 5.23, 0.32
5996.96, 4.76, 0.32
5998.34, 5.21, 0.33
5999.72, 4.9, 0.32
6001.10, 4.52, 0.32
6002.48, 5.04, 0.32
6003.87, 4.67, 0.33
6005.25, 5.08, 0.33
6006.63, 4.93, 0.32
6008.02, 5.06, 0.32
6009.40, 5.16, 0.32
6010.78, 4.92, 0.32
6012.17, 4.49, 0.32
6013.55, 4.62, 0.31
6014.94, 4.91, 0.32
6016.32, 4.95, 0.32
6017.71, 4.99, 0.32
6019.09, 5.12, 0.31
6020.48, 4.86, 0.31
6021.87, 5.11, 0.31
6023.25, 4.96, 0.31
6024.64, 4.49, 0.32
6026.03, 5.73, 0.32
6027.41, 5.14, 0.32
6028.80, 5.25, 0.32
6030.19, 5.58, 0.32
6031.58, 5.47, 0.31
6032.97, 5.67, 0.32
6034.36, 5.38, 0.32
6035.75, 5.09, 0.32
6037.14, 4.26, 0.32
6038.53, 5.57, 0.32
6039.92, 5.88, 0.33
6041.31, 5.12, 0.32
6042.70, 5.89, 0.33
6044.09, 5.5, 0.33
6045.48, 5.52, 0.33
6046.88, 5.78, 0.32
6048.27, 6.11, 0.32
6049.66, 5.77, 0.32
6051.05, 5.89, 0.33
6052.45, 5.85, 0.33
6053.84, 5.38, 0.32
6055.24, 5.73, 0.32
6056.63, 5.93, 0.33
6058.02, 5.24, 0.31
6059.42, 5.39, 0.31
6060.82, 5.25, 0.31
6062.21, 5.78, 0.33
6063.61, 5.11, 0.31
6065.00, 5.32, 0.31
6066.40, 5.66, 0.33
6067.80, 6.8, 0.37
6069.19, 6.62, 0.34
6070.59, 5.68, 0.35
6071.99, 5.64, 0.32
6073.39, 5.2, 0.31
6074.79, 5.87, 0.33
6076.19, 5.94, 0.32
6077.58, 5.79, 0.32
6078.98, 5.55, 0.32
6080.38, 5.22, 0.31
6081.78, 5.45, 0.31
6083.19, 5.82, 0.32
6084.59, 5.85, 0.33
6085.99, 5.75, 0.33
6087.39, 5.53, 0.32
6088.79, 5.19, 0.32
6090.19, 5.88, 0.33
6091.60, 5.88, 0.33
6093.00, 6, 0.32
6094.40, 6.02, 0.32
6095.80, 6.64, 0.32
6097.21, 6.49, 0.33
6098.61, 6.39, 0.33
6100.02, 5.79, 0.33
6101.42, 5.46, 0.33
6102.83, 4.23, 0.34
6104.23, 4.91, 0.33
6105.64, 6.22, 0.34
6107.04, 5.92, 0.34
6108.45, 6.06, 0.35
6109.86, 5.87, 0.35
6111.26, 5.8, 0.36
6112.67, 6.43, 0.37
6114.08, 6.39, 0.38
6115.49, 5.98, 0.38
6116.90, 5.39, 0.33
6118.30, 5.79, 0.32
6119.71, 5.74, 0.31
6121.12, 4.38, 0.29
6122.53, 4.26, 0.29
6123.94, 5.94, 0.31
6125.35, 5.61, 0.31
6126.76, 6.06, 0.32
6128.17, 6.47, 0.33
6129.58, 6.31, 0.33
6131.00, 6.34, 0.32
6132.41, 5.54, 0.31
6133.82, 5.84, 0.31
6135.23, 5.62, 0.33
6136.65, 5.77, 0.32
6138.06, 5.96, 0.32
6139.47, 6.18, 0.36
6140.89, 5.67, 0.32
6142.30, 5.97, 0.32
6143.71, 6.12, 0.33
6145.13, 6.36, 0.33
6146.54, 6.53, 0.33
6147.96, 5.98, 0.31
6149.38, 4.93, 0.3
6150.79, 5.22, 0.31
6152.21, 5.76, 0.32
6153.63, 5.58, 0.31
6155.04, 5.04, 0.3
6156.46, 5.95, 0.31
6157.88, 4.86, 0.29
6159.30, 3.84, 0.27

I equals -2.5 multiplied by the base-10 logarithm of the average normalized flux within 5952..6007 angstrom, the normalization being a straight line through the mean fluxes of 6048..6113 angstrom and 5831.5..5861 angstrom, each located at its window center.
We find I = 0.21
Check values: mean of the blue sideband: 5.31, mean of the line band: 4.58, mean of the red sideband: 5.75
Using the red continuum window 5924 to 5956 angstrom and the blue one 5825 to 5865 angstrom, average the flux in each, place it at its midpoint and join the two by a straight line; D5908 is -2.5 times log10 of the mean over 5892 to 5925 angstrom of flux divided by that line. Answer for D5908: 0.48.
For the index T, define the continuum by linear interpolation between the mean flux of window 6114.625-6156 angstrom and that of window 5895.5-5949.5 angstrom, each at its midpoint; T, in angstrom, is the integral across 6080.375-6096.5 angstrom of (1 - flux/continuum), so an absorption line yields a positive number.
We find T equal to -1.6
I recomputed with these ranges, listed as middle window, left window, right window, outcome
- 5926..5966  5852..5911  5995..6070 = -0.01 mag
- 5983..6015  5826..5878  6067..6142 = 0.12 mag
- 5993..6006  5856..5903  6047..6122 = -0.07 mag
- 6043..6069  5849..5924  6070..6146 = -0.09 mag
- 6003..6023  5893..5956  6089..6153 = -0.07 mag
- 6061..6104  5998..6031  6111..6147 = -0.05 mag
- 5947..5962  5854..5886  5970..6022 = 0.08 mag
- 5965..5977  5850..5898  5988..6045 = 0.07 mag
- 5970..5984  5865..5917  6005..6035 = -0.04 mag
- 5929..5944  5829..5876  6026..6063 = 0.22 mag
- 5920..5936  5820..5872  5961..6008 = 0.24 mag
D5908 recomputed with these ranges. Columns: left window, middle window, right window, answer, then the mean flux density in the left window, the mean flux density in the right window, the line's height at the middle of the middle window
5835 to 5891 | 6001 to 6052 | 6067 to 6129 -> 0.02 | 4.31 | 5.77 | 5.33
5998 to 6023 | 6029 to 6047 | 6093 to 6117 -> -0.04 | 4.92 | 5.9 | 5.2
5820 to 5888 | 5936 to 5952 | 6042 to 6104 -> 0.17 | 4.72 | 5.72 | 5.13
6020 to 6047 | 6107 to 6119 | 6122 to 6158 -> -0.06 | 5.31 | 5.79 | 5.66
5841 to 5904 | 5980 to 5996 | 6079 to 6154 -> -0.04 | 3.68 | 5.78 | 4.67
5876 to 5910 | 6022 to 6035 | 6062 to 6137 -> -0.14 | 2.47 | 5.76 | 4.63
